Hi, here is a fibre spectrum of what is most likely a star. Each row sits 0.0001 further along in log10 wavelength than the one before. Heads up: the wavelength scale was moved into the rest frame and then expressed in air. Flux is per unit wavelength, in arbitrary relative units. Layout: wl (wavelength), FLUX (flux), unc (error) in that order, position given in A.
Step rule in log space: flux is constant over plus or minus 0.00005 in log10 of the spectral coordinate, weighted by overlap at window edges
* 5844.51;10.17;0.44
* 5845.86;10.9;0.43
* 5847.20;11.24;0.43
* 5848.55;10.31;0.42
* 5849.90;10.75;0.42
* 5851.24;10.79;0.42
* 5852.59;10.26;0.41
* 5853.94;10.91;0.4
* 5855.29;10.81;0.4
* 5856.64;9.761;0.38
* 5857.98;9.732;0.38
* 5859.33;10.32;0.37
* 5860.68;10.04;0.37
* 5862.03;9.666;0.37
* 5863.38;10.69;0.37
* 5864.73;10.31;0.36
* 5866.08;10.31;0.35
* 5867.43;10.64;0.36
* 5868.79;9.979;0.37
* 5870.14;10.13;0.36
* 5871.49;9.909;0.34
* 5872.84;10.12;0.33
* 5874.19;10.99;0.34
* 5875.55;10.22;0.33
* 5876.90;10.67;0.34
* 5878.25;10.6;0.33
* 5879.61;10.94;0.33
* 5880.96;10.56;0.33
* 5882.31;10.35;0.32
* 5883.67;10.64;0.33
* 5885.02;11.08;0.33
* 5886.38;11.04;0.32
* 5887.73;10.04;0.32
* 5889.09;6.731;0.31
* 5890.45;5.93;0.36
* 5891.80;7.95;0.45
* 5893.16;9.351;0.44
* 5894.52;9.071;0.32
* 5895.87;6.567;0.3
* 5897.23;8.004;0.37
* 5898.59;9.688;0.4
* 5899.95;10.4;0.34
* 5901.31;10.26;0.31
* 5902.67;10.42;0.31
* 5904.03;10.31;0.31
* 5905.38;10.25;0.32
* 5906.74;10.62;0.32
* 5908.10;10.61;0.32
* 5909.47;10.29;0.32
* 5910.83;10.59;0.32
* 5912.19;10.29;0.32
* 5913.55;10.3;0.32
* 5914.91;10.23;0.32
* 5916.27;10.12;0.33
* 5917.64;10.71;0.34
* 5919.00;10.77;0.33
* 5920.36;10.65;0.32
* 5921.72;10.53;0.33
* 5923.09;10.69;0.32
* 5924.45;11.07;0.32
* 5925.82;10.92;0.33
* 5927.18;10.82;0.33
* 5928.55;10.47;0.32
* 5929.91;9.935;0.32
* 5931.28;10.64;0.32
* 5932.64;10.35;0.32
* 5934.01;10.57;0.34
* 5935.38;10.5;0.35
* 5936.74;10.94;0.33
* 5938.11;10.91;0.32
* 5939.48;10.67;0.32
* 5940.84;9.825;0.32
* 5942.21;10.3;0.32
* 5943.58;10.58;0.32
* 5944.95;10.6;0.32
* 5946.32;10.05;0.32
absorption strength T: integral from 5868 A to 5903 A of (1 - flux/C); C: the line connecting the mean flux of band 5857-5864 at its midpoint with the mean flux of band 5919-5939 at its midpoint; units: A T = 2.1 A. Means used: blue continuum 10.1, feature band 9.67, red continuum 10.6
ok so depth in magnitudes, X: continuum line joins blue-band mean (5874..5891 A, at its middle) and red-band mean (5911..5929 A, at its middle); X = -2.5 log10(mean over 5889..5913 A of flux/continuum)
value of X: 0.102 mag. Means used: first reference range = 9.98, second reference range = 10.6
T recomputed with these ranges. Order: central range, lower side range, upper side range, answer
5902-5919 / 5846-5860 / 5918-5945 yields 0.3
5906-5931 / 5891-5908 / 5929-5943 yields -1.4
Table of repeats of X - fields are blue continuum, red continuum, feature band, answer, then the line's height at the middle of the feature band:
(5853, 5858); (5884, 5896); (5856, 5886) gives -0.08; 9.67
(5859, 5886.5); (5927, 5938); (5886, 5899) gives 0.24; 10.5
